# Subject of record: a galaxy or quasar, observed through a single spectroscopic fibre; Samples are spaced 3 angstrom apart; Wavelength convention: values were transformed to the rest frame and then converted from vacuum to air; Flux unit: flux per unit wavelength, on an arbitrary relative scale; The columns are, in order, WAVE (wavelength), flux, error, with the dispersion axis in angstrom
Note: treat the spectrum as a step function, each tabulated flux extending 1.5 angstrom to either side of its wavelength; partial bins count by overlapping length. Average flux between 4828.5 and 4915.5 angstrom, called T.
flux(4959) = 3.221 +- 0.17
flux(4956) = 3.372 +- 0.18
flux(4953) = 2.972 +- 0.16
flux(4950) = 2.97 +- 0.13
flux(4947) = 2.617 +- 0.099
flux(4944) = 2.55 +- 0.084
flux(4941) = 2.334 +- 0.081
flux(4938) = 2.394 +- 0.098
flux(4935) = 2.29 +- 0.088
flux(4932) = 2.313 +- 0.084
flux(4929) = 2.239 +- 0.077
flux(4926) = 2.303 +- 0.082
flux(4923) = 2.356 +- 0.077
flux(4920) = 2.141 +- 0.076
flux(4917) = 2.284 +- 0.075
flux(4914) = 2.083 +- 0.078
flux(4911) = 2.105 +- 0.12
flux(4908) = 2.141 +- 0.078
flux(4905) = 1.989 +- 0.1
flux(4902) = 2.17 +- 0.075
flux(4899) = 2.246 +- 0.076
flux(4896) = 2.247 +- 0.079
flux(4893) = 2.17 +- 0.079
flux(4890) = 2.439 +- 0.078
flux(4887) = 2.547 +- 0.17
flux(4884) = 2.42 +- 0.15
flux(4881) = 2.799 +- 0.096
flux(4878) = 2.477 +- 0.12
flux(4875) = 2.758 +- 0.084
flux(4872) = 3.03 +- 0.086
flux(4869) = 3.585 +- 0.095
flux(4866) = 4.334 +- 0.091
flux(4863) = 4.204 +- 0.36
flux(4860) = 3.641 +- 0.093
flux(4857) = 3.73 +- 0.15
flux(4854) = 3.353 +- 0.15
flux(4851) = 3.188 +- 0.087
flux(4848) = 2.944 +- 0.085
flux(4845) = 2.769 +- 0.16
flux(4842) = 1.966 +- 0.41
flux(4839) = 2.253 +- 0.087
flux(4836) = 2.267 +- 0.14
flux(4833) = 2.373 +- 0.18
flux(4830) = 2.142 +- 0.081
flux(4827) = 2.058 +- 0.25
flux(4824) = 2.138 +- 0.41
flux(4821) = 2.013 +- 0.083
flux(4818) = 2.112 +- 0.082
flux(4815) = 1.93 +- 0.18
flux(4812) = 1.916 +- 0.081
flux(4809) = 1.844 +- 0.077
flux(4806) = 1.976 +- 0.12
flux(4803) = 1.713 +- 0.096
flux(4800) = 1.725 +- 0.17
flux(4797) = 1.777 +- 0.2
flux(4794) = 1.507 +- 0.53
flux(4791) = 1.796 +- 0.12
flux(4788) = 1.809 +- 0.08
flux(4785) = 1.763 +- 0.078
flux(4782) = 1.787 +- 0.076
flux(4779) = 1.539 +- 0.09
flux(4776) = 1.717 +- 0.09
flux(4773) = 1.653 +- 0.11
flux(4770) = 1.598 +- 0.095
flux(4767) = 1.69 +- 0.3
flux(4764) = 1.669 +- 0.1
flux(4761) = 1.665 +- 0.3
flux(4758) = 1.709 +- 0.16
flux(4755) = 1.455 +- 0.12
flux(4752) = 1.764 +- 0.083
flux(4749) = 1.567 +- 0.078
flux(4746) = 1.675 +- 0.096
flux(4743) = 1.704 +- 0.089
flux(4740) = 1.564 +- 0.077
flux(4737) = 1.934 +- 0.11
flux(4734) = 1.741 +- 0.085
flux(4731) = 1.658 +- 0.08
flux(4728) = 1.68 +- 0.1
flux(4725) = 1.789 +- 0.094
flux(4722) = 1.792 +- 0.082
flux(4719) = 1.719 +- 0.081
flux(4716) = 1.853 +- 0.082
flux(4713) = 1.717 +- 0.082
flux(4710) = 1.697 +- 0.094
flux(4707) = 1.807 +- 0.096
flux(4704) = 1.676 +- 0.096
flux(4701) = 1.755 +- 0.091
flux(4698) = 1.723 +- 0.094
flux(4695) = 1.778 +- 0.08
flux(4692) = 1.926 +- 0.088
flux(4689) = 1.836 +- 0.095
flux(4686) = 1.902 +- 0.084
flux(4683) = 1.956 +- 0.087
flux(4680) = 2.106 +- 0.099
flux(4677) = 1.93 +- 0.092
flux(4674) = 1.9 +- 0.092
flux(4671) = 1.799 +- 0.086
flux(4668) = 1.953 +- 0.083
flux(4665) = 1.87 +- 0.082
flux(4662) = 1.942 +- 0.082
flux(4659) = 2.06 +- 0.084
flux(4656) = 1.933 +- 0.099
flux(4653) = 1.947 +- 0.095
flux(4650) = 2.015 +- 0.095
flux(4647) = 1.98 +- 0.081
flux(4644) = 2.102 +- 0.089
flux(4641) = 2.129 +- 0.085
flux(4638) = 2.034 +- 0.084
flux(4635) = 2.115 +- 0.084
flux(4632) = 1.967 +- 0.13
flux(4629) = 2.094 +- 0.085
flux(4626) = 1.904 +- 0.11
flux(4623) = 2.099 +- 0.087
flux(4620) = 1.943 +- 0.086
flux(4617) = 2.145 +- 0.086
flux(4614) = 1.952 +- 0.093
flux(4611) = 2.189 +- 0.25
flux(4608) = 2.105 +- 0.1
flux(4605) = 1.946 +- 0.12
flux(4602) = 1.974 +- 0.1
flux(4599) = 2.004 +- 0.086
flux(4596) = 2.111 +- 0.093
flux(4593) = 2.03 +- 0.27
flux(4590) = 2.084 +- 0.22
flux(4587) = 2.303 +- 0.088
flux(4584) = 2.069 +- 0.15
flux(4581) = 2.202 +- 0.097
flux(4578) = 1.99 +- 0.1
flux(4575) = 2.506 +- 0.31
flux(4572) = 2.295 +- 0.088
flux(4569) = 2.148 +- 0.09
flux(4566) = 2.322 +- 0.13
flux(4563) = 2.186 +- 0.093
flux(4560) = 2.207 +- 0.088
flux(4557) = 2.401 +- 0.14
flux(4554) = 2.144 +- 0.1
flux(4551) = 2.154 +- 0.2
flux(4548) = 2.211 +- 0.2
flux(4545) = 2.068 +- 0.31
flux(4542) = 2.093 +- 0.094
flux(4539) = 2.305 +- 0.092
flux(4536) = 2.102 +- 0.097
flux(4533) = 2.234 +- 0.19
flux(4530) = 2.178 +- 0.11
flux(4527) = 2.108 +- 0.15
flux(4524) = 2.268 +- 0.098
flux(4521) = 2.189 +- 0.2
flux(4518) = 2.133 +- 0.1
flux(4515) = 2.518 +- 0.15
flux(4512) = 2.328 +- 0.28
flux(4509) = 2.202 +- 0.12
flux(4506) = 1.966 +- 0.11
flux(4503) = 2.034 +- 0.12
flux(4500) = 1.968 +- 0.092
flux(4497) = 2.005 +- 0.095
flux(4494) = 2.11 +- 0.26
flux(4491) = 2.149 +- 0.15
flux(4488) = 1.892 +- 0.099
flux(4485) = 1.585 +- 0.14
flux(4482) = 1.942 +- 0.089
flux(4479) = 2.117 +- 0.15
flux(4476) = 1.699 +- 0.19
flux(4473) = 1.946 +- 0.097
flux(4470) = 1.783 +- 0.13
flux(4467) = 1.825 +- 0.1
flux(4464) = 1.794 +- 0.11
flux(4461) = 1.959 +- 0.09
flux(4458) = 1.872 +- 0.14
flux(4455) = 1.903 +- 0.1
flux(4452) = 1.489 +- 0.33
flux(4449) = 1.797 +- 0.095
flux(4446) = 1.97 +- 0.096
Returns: 2.7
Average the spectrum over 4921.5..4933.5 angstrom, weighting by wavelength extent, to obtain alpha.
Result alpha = 2.3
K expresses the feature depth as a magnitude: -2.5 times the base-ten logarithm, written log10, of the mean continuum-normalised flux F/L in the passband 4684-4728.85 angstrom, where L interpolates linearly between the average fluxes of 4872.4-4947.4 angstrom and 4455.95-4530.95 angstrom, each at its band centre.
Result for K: 0.22 mag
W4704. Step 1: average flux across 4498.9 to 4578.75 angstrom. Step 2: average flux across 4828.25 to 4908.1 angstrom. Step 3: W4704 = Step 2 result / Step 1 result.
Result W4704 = 1.25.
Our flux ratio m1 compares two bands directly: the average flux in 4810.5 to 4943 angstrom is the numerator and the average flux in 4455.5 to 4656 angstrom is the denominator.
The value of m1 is 1.22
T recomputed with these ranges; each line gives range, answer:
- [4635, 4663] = 2.02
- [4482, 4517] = 2.06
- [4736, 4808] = 1.7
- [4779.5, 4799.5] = 1.73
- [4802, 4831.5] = 1.99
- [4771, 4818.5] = 1.78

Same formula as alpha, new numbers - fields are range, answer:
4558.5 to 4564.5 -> 2.2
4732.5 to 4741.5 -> 1.75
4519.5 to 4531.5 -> 2.19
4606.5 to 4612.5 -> 2.15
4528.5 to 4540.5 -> 2.2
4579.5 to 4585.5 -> 2.14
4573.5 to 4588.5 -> 2.21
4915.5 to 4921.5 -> 2.21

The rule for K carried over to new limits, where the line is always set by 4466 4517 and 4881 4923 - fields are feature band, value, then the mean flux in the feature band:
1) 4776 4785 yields 0.278 mag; 1.69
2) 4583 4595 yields -0.030 mag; 2.12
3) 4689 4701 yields 0.179 mag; 1.81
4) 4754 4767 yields 0.305 mag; 1.64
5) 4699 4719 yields 0.219 mag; 1.75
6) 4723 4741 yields 0.234 mag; 1.73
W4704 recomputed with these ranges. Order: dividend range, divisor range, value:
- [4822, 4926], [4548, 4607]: 1.21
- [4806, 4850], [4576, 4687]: 1.09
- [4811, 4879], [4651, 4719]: 1.48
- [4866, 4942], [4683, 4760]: 1.40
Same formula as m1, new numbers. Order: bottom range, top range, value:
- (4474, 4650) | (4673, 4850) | 0.88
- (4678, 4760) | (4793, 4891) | 1.45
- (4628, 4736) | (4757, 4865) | 1.15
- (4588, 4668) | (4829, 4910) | 1.36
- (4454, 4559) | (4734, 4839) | 0.88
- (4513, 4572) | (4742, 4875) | 1.00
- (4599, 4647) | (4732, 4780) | 0.82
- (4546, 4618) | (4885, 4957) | 1.11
